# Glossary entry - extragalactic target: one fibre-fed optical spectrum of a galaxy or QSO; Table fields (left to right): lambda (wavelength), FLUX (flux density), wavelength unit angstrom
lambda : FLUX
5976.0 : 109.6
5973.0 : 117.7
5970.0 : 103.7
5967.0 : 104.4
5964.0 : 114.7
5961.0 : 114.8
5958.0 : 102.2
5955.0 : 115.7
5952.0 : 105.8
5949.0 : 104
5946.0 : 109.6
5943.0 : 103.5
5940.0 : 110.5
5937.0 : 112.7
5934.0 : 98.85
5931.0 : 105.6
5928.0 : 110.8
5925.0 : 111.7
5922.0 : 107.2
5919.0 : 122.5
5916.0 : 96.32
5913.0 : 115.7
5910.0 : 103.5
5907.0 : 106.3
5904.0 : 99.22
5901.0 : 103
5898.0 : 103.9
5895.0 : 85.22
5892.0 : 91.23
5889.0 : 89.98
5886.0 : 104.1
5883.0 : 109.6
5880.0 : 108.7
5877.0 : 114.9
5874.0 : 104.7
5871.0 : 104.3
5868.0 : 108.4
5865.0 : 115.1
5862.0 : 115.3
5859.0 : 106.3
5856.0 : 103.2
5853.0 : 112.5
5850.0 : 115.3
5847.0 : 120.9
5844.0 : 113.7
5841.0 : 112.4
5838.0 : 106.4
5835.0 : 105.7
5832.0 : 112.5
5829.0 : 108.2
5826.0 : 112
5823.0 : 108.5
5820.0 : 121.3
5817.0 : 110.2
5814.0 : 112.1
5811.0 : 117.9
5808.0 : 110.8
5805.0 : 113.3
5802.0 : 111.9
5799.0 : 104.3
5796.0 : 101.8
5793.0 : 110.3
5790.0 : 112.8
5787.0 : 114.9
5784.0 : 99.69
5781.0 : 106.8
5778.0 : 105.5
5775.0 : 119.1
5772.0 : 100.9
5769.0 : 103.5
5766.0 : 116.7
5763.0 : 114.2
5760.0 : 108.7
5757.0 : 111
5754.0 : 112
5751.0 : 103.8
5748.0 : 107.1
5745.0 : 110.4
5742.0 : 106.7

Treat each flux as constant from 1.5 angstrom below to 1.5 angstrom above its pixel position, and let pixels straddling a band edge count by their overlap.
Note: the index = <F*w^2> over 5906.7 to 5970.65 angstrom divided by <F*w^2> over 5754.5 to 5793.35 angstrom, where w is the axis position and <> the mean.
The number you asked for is 1.05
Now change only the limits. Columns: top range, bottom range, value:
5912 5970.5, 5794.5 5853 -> 1.01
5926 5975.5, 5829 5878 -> 1.01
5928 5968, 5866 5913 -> 1.07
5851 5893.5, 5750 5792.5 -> 1.01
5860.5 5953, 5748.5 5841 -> 1.00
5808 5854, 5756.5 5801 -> 1.05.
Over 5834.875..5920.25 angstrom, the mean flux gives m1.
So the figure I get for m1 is 107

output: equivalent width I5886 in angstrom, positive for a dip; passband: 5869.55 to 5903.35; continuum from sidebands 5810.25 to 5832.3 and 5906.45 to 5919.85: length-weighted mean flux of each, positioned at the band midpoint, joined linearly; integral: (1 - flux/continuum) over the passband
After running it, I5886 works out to 2.45 angstrom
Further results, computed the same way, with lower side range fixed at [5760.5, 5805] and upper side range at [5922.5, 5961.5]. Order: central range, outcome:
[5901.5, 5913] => 0.4 angstrom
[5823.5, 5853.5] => -0.9 angstrom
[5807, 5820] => -0.6 angstrom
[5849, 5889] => -0.1 angstrom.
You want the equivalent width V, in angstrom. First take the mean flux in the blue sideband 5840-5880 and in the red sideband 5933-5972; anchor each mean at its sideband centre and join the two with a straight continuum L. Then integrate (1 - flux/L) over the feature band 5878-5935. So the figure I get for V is 2.9 angstrom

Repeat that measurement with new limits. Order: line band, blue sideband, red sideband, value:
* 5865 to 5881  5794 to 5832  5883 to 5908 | -1.1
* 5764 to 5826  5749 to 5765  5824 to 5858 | 0.2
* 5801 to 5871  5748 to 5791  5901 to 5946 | -2.2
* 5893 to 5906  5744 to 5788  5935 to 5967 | 1.3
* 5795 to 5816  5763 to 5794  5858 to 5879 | -0.2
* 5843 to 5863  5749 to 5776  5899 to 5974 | -0.7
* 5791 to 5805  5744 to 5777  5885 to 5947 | 0.1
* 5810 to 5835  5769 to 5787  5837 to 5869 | -0.6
